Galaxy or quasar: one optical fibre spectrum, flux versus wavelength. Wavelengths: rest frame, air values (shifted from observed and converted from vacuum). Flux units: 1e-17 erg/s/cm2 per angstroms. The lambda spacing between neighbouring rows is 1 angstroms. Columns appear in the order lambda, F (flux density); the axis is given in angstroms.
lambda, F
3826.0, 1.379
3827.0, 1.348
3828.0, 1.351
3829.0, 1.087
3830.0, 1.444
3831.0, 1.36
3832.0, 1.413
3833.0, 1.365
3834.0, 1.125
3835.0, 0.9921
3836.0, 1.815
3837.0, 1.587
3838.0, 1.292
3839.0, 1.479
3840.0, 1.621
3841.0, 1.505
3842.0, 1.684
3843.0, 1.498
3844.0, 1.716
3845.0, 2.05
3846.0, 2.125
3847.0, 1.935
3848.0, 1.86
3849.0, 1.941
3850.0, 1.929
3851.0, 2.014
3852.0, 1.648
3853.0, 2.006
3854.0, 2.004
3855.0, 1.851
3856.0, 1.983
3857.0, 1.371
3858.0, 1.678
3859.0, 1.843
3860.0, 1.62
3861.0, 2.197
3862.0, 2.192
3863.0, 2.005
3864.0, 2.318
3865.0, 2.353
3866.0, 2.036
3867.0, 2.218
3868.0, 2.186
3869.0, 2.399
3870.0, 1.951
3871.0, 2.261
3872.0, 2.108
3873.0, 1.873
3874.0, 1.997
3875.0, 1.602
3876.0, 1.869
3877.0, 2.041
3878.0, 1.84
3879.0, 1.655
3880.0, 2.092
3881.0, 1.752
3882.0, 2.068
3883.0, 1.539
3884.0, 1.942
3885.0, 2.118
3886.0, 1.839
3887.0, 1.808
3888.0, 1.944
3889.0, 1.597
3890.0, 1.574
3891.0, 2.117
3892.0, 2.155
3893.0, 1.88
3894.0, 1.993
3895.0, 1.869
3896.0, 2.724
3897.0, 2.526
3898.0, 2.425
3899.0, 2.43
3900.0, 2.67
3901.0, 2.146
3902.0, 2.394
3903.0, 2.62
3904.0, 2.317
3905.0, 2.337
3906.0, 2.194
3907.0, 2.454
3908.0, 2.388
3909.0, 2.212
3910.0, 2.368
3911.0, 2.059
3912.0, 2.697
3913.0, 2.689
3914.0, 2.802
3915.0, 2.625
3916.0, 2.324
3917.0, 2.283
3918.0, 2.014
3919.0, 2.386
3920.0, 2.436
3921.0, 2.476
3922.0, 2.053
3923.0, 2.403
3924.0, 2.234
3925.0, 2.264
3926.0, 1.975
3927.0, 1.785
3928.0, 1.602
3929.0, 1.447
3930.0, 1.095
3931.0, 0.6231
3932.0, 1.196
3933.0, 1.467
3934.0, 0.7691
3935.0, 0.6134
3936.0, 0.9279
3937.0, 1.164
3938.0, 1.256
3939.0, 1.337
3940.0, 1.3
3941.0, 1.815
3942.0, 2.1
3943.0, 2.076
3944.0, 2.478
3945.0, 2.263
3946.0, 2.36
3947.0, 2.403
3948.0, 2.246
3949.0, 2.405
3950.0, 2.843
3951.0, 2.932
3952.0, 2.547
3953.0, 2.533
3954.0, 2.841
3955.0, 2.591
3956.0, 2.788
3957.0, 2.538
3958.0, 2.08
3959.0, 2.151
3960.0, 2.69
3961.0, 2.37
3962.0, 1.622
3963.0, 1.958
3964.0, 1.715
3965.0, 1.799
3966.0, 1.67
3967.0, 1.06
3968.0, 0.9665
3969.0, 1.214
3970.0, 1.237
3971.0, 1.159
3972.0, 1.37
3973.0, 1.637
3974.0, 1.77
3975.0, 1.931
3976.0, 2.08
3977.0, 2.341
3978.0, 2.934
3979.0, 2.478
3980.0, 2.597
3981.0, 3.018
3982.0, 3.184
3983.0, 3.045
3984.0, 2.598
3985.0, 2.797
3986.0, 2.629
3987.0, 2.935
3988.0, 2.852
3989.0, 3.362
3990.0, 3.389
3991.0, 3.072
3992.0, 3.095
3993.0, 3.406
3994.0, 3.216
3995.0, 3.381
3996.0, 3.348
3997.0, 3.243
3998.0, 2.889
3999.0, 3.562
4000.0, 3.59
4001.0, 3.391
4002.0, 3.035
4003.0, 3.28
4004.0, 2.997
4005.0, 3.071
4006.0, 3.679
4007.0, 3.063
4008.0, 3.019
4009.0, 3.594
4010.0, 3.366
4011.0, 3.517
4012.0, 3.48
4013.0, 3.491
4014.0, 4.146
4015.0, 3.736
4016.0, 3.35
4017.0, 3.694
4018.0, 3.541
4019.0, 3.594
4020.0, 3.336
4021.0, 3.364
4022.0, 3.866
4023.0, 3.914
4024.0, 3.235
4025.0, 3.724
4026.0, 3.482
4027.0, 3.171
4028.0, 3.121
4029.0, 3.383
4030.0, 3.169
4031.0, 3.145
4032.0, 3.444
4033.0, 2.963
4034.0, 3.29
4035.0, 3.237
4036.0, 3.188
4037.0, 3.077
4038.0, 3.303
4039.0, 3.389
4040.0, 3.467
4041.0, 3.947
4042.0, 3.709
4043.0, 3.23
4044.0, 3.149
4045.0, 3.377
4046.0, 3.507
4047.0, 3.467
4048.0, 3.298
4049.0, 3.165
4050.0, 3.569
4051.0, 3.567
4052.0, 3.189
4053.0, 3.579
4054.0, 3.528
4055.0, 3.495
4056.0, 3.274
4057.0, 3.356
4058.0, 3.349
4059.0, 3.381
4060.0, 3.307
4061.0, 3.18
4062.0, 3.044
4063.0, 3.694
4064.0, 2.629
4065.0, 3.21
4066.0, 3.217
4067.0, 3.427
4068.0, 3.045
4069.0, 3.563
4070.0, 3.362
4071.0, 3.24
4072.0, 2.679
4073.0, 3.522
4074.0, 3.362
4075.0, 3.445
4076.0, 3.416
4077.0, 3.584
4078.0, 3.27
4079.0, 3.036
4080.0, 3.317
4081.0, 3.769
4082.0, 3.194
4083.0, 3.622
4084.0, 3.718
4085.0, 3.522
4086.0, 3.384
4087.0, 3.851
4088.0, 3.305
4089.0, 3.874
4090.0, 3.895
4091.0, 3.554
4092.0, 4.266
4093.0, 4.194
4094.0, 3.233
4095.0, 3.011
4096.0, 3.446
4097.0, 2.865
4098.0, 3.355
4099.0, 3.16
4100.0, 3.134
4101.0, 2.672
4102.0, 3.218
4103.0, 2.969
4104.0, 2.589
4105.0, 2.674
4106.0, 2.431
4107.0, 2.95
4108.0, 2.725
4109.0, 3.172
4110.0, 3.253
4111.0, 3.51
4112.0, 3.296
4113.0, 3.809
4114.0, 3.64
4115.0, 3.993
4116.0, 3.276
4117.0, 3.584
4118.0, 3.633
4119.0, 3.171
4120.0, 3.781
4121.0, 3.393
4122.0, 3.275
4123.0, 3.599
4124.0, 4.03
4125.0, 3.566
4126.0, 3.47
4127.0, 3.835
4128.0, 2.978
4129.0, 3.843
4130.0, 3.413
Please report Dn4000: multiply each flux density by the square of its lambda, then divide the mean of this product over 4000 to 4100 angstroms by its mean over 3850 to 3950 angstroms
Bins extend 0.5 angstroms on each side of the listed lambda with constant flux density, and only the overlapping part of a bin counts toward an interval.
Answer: 1.83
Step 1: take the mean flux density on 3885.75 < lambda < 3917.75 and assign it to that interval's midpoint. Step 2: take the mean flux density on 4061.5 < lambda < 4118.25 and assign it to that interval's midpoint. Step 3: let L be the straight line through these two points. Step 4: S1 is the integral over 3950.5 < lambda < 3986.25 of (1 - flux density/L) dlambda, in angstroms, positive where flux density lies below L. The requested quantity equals 6.1 angstroms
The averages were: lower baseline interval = 2.27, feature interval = 2.19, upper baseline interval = 3.33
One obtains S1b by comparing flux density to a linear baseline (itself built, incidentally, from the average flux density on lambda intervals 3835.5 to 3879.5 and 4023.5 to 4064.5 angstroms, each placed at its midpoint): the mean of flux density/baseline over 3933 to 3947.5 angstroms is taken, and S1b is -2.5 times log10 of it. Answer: 0.485 mag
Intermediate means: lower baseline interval 1.89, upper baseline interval 3.34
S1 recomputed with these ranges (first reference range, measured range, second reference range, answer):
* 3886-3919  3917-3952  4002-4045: 9.60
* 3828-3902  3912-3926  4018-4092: -0.45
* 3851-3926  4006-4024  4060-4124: -4.04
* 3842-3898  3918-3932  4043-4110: 2.59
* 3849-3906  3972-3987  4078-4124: 0.95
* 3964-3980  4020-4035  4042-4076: -3.43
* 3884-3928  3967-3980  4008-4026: 5.50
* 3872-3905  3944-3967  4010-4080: 2.66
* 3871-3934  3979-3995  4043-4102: -1.72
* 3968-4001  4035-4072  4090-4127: -3.66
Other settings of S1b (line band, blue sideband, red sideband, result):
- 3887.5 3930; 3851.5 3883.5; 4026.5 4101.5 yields 0.01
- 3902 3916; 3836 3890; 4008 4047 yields -0.05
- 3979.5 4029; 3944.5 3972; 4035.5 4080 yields -0.23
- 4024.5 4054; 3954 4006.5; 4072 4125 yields -0.13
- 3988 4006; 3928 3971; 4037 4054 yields -0.24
